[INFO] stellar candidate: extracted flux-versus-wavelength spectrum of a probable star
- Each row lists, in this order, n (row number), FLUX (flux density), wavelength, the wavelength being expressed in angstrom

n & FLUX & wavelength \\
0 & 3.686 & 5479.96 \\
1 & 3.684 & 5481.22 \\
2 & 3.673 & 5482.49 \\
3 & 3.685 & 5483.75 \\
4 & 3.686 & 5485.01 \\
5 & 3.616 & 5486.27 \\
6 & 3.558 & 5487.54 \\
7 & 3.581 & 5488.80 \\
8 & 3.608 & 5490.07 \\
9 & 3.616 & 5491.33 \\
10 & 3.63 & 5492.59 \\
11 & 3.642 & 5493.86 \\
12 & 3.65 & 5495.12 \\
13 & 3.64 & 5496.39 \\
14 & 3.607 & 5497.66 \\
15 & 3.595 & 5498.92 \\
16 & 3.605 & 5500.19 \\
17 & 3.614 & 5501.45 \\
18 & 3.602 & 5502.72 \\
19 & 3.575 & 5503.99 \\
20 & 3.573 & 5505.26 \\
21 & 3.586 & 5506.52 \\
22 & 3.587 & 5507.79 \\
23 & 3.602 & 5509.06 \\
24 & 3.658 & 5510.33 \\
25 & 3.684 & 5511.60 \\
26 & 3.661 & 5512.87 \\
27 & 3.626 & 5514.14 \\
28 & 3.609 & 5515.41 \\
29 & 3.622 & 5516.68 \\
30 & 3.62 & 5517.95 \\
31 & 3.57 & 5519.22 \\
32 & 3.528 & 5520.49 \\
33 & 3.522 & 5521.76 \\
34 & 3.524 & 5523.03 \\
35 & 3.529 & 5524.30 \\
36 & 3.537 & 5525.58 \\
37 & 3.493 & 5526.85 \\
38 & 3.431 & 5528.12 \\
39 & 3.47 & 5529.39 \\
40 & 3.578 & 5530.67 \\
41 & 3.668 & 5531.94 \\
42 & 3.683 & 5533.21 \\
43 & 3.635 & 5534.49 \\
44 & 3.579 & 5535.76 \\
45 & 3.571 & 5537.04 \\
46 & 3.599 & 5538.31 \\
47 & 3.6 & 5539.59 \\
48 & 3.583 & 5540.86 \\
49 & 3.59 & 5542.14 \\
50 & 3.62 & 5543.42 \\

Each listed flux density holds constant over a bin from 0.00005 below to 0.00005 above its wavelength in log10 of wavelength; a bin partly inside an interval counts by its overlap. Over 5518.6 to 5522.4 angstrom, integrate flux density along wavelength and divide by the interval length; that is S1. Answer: 3.54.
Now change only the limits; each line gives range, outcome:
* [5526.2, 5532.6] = 3.53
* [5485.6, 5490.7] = 3.59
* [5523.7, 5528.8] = 3.5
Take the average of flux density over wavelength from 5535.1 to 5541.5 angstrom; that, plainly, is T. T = 3.59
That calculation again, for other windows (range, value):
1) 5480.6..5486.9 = 3.67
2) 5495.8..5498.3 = 3.63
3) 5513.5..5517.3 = 3.62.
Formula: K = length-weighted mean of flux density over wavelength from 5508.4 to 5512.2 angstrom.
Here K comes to 3.64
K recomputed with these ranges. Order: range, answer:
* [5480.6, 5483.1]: 3.67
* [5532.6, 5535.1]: 3.65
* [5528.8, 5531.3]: 3.52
